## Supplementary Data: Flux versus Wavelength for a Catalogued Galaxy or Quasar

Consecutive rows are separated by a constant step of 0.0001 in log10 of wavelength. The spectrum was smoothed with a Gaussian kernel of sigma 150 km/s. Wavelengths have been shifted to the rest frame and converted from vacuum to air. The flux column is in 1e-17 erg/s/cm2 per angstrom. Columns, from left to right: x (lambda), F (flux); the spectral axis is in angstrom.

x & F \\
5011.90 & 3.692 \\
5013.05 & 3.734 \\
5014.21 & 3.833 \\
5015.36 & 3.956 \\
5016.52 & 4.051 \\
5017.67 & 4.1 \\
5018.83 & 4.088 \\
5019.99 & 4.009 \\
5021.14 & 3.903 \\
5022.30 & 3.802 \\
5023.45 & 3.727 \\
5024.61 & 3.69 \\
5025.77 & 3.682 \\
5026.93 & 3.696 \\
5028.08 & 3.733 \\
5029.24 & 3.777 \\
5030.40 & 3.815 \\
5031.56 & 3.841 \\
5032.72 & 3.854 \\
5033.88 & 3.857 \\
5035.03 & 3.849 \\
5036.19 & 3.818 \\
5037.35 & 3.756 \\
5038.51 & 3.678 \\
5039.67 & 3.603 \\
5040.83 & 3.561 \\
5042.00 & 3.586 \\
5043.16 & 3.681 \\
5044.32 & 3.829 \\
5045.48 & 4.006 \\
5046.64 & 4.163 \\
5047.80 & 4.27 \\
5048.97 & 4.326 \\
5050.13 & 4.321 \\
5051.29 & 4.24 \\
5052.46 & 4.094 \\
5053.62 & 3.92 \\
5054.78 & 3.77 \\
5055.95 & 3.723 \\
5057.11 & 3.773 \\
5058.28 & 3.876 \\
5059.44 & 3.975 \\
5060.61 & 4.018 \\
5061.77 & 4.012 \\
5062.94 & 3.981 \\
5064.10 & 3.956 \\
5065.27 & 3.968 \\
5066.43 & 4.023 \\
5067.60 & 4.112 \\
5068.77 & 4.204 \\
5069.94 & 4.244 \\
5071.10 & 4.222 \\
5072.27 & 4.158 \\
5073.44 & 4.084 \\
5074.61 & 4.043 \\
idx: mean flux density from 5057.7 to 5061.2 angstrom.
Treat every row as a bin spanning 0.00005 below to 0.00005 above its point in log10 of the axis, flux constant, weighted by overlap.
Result 3.96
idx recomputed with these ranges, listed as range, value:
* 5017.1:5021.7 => 4.02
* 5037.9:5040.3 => 3.64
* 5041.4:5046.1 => 3.78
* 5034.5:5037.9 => 3.81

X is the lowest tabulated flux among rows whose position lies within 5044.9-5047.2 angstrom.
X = 4.006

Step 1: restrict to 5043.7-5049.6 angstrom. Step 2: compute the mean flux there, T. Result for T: 4.12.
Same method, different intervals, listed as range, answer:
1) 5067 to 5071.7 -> 4.19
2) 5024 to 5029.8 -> 3.71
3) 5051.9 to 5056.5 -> 3.88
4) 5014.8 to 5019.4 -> 4.05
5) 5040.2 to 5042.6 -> 3.56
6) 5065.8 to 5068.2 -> 4.07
